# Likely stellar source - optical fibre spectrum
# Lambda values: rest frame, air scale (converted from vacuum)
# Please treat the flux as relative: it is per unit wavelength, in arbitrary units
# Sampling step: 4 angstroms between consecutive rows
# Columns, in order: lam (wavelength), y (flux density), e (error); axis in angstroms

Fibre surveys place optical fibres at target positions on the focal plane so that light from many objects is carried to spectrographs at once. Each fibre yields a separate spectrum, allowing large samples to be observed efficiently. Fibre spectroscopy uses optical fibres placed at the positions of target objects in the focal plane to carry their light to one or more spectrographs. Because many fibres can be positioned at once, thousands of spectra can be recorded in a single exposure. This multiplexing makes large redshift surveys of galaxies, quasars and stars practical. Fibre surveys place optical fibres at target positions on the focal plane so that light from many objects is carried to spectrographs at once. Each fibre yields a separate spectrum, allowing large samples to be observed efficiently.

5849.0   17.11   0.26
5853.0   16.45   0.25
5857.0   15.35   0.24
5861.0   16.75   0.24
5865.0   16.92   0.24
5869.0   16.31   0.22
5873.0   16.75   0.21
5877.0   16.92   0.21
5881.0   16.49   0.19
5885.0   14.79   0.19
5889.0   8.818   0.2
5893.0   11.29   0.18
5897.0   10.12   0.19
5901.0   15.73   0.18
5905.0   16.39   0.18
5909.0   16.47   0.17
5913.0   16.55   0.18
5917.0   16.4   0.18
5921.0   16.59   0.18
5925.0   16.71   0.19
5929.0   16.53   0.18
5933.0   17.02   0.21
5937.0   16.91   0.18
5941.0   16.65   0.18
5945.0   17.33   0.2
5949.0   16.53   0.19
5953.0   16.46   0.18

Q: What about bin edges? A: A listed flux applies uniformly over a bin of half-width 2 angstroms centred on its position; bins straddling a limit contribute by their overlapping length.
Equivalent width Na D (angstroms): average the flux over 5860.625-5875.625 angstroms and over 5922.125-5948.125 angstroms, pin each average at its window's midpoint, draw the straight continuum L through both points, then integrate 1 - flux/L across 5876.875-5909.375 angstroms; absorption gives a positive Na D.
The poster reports 5.65 angstroms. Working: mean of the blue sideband 16.7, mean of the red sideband 16.8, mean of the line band 13.8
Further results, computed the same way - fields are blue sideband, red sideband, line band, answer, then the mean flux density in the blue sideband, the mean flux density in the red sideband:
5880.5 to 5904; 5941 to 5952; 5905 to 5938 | -3.7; 12.8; 16.8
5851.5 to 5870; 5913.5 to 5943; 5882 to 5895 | 3.5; 16.4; 16.7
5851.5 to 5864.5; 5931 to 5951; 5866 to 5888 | 0.6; 16.3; 16.9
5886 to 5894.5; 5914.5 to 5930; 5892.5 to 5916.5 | -2.6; 10.5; 16.6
